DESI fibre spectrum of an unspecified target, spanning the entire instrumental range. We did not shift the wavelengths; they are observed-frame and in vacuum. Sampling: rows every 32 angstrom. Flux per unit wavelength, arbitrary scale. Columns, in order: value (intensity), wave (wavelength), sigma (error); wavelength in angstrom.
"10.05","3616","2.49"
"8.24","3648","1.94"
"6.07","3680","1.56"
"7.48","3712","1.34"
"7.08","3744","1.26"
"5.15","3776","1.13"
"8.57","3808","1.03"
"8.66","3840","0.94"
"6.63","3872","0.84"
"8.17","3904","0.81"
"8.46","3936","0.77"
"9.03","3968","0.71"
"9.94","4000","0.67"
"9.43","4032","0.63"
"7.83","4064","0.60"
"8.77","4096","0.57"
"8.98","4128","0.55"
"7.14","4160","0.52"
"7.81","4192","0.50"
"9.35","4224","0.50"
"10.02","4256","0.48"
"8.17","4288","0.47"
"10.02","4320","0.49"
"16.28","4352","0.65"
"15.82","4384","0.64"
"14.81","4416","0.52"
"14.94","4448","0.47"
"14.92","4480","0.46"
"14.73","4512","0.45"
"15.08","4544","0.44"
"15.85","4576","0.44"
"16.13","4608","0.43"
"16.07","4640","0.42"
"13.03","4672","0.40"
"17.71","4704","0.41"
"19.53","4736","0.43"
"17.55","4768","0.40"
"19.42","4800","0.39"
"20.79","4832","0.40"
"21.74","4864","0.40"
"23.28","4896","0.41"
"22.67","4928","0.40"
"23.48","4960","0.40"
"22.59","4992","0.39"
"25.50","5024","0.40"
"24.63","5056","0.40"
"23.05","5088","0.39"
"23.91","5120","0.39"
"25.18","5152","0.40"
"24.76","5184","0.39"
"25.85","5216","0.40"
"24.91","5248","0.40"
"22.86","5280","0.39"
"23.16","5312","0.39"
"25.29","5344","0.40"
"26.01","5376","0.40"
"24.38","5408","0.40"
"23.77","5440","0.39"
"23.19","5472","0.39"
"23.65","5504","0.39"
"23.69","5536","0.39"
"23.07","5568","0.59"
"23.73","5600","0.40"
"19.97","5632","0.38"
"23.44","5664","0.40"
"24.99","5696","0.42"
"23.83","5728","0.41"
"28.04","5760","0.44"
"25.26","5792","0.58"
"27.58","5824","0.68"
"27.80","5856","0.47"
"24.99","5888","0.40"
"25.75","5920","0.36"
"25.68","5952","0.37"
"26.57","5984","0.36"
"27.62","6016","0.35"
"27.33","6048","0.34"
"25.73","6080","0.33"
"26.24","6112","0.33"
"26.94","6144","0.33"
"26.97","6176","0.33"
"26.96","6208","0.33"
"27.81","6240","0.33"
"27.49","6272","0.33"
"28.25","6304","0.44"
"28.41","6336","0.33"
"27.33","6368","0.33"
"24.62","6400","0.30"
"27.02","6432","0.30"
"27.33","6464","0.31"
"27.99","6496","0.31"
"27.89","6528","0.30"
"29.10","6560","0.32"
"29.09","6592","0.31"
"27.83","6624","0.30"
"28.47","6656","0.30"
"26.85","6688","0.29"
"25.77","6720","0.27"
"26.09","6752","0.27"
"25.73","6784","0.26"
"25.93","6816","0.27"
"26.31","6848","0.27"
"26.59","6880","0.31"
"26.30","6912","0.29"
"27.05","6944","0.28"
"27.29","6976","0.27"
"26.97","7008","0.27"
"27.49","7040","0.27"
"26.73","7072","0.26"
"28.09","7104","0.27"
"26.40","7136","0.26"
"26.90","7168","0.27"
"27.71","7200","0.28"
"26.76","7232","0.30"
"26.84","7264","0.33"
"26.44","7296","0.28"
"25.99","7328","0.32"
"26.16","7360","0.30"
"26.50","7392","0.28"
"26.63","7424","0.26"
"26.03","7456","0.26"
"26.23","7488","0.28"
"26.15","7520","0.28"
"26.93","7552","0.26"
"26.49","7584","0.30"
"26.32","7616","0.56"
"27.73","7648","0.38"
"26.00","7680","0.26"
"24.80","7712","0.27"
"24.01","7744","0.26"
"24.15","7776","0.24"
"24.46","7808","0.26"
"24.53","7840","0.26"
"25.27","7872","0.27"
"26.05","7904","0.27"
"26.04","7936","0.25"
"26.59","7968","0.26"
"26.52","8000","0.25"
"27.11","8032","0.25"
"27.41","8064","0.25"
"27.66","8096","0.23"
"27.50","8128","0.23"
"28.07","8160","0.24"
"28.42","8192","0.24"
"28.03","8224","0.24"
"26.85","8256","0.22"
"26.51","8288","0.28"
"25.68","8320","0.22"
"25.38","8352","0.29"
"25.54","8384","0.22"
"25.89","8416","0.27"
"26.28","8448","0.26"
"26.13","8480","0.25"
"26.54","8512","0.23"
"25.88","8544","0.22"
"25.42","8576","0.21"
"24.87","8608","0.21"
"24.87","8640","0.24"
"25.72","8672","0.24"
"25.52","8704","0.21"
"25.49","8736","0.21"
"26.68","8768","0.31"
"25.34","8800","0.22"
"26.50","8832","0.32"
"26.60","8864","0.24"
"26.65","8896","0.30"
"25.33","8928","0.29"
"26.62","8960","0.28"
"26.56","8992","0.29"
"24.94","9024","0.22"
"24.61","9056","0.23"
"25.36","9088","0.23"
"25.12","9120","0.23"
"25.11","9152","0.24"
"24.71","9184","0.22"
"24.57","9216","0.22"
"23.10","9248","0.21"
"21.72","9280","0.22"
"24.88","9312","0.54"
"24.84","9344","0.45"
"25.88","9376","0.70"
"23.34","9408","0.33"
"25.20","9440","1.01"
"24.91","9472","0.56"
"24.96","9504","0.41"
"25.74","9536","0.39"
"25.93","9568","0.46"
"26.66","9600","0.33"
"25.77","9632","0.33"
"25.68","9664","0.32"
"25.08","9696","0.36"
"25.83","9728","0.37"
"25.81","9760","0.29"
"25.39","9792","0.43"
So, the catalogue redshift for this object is 0.087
